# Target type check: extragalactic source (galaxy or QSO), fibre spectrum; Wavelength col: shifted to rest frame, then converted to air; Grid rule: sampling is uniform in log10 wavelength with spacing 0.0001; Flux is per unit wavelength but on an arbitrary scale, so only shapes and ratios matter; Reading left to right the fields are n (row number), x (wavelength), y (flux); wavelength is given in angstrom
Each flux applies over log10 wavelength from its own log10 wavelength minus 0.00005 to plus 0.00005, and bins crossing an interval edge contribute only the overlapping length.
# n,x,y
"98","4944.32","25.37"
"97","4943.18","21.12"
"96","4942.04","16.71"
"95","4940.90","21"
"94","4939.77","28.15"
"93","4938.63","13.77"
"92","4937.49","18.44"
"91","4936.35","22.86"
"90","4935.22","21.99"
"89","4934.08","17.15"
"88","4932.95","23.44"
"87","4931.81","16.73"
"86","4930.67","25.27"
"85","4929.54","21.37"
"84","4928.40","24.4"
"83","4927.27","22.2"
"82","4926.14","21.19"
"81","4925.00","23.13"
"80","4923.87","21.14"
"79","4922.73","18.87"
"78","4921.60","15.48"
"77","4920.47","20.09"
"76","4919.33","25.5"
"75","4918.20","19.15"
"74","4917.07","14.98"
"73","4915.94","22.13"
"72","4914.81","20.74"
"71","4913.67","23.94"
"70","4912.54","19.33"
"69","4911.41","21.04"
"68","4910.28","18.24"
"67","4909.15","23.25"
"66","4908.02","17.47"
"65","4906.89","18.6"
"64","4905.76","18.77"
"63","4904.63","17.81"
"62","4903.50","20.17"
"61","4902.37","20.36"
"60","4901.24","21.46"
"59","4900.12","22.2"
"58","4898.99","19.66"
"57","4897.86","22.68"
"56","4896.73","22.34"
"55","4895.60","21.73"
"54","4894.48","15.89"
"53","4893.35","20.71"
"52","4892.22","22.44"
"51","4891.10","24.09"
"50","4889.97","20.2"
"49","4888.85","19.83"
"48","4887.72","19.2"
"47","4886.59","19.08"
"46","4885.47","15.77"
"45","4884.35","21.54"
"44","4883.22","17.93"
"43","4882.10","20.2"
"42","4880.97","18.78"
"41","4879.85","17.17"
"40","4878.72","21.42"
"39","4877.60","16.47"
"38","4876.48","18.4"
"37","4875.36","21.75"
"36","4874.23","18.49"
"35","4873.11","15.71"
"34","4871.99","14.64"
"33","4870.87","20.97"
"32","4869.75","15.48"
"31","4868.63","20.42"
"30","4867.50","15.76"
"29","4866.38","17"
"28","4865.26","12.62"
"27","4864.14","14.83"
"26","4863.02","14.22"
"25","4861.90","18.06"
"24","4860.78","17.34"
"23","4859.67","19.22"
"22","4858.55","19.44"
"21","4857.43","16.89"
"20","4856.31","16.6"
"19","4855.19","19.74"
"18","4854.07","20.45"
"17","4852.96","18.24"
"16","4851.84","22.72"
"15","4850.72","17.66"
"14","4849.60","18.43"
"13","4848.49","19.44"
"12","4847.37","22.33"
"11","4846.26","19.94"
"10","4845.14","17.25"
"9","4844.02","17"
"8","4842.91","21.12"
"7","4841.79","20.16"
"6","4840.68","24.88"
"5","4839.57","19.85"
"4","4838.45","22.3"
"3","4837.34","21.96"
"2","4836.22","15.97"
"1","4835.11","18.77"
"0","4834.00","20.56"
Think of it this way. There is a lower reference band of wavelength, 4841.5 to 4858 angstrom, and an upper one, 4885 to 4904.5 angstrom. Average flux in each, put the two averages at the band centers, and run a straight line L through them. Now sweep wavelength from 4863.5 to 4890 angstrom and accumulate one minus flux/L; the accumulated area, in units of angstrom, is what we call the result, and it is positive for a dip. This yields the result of 2.6 angstrom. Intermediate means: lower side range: 19.2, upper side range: 20.4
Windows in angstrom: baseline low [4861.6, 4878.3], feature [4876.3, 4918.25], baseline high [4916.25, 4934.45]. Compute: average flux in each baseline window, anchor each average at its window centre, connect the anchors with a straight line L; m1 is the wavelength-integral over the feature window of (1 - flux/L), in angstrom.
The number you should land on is -2.4 angstrom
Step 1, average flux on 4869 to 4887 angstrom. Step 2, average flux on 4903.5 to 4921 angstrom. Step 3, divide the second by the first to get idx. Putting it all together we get 1.1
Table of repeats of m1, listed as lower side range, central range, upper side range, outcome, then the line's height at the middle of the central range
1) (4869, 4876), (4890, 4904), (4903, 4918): -1.5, 19.1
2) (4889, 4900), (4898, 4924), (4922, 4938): 1.4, 21.2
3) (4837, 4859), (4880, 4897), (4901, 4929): 0.2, 20.1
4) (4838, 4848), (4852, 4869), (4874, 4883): 2.0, 19.8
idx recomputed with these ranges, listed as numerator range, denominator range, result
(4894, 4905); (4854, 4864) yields 1.16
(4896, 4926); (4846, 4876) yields 1.13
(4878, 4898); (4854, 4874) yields 1.17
